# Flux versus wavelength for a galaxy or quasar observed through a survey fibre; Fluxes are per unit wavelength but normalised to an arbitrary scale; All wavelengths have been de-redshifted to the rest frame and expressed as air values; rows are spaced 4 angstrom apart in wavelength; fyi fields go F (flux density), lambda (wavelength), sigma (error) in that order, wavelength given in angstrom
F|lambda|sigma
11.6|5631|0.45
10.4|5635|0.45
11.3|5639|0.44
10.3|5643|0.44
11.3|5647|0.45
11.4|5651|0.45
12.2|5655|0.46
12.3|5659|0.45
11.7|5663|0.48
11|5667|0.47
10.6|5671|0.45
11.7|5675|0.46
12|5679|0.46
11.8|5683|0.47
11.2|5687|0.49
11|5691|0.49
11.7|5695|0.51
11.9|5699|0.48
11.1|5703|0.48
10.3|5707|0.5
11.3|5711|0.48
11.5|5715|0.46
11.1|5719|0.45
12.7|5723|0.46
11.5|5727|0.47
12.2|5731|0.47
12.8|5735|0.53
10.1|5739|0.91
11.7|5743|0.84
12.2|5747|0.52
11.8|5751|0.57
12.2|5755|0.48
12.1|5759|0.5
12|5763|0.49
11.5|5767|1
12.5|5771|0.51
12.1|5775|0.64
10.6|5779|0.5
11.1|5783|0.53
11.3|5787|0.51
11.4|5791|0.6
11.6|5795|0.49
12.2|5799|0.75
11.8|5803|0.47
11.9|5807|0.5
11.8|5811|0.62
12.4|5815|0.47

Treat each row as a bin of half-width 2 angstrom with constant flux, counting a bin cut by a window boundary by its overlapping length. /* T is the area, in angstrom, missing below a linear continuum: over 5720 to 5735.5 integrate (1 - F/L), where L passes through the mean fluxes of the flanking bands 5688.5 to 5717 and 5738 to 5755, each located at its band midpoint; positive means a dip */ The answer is -1.0 angstrom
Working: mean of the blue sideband 11.3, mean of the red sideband 11.6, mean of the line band 12.2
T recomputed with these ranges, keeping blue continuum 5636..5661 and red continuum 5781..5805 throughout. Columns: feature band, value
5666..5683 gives 0.1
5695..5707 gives 0.1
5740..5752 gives -0.2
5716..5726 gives -0.3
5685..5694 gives 0.2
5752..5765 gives -0.6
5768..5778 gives -0.4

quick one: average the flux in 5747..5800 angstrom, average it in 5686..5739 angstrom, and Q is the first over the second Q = 1.0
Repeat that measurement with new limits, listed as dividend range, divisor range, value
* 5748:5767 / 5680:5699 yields 1.04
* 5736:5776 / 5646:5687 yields 1.02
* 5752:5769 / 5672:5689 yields 1.03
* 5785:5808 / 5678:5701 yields 1.01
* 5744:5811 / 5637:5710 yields 1.03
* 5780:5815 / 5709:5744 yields 1.00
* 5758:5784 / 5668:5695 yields 1.03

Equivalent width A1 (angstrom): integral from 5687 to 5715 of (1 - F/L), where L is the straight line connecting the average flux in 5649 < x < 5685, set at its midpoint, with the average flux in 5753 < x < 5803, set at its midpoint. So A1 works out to 1.02 angstrom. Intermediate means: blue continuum 11.6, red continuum 11.7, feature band 11.2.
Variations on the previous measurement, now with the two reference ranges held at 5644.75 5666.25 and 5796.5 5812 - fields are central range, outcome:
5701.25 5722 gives 1.2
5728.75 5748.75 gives 0.1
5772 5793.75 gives 1.0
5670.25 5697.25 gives 0.7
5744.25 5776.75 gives -0.5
